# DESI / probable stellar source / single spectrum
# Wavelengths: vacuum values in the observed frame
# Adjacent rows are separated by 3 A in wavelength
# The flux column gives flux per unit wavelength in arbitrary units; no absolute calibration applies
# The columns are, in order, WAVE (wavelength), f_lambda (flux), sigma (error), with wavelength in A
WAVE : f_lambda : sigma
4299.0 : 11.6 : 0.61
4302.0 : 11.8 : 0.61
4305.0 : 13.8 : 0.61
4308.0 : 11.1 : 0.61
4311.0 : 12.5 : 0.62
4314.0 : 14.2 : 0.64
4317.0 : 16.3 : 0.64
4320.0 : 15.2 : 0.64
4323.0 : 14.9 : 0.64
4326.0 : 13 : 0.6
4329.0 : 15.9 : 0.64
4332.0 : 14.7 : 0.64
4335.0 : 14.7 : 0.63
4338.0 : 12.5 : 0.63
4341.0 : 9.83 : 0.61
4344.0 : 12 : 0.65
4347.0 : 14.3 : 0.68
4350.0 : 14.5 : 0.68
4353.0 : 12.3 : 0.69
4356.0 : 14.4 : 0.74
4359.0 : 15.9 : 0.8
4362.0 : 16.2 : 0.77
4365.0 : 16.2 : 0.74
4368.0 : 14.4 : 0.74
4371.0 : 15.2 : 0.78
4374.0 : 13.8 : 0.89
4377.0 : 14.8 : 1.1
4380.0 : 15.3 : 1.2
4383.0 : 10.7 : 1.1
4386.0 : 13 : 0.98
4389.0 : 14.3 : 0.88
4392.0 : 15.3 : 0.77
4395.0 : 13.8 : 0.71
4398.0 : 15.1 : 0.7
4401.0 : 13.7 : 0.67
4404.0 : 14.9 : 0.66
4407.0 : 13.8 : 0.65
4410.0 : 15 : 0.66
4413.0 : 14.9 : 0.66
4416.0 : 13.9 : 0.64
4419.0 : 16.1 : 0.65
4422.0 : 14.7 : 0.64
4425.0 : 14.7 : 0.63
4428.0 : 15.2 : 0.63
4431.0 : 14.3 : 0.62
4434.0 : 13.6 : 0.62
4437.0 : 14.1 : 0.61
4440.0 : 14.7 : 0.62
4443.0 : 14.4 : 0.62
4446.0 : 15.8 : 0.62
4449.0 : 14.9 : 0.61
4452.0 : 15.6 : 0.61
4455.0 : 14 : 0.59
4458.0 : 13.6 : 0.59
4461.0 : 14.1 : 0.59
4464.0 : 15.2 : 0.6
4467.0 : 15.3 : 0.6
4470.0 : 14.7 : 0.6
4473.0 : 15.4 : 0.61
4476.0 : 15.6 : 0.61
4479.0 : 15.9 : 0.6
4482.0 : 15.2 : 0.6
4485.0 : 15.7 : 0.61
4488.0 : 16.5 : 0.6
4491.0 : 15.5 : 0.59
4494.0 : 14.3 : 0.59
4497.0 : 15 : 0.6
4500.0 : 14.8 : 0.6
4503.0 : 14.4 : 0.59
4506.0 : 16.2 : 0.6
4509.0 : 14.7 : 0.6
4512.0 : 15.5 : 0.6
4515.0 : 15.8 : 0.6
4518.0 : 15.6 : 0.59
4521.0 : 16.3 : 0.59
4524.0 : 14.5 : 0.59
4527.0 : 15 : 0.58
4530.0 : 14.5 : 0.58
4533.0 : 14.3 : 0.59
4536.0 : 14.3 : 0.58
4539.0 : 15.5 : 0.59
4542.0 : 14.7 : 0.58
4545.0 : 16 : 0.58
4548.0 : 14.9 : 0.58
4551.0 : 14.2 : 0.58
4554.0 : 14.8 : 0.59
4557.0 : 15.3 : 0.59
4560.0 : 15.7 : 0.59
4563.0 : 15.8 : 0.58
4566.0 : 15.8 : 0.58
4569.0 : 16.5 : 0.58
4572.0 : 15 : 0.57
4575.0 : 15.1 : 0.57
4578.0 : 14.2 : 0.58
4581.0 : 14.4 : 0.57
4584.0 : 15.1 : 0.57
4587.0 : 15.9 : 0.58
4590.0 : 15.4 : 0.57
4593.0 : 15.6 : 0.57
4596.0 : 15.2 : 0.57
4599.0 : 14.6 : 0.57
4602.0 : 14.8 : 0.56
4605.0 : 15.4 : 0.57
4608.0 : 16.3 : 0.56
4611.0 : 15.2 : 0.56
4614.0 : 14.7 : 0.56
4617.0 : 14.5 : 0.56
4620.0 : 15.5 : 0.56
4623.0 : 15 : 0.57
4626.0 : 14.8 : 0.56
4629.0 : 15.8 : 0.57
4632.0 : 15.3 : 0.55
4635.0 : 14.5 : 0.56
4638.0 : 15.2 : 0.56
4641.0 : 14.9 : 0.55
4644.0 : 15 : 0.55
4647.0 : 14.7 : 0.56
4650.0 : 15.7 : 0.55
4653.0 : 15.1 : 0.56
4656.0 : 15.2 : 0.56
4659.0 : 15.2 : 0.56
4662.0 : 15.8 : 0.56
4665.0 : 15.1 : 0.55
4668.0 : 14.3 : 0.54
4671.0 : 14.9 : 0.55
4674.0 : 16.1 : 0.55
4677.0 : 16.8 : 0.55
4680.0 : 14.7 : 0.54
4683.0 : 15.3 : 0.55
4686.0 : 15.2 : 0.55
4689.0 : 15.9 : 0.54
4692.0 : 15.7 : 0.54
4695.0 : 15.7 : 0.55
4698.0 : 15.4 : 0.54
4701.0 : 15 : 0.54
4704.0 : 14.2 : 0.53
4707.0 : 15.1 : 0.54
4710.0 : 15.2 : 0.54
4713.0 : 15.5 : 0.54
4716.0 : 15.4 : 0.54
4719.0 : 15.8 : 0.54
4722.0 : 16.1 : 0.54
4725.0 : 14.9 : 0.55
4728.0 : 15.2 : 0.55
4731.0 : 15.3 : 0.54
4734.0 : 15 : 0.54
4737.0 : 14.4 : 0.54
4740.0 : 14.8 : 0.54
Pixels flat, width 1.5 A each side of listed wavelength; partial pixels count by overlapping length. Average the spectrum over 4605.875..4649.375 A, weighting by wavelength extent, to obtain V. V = 15.1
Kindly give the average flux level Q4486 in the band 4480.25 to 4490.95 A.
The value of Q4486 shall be 15.8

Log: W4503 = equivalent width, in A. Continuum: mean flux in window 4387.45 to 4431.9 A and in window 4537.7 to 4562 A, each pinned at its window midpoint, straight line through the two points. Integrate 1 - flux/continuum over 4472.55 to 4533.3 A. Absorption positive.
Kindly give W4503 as -1.25 A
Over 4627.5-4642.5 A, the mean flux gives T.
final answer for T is 15.1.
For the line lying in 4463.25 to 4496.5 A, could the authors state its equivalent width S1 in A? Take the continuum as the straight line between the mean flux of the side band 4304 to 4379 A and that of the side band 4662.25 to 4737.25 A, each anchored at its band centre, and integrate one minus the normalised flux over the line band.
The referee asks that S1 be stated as -1.8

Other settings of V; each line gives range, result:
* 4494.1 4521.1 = 15.3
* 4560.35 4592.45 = 15.3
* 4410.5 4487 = 14.9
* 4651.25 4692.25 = 15.4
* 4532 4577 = 15.2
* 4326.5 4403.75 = 14.1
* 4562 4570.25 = 16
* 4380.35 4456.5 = 14.4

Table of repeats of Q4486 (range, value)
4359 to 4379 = 15.2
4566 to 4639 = 15.2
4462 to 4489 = 15.5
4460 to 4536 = 15.2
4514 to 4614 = 15.2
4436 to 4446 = 14.6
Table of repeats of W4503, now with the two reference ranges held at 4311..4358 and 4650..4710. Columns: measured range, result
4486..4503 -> -0.72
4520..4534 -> -0.20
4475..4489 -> -1.22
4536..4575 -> -1.32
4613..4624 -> 0.09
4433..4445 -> 0.02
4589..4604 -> -0.16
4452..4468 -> -0.13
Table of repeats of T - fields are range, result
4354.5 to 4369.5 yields 15.4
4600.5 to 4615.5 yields 15.3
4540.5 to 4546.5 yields 15.3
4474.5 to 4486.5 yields 15.6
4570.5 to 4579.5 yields 14.8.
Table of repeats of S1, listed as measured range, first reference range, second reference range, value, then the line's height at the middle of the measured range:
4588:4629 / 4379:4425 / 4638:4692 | -0.3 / 15.1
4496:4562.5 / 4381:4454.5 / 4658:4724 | -1.3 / 14.8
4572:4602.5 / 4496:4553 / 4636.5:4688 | 0.2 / 15.1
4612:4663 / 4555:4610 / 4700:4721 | 0.6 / 15.3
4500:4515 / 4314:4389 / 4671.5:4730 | -0.5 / 14.7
